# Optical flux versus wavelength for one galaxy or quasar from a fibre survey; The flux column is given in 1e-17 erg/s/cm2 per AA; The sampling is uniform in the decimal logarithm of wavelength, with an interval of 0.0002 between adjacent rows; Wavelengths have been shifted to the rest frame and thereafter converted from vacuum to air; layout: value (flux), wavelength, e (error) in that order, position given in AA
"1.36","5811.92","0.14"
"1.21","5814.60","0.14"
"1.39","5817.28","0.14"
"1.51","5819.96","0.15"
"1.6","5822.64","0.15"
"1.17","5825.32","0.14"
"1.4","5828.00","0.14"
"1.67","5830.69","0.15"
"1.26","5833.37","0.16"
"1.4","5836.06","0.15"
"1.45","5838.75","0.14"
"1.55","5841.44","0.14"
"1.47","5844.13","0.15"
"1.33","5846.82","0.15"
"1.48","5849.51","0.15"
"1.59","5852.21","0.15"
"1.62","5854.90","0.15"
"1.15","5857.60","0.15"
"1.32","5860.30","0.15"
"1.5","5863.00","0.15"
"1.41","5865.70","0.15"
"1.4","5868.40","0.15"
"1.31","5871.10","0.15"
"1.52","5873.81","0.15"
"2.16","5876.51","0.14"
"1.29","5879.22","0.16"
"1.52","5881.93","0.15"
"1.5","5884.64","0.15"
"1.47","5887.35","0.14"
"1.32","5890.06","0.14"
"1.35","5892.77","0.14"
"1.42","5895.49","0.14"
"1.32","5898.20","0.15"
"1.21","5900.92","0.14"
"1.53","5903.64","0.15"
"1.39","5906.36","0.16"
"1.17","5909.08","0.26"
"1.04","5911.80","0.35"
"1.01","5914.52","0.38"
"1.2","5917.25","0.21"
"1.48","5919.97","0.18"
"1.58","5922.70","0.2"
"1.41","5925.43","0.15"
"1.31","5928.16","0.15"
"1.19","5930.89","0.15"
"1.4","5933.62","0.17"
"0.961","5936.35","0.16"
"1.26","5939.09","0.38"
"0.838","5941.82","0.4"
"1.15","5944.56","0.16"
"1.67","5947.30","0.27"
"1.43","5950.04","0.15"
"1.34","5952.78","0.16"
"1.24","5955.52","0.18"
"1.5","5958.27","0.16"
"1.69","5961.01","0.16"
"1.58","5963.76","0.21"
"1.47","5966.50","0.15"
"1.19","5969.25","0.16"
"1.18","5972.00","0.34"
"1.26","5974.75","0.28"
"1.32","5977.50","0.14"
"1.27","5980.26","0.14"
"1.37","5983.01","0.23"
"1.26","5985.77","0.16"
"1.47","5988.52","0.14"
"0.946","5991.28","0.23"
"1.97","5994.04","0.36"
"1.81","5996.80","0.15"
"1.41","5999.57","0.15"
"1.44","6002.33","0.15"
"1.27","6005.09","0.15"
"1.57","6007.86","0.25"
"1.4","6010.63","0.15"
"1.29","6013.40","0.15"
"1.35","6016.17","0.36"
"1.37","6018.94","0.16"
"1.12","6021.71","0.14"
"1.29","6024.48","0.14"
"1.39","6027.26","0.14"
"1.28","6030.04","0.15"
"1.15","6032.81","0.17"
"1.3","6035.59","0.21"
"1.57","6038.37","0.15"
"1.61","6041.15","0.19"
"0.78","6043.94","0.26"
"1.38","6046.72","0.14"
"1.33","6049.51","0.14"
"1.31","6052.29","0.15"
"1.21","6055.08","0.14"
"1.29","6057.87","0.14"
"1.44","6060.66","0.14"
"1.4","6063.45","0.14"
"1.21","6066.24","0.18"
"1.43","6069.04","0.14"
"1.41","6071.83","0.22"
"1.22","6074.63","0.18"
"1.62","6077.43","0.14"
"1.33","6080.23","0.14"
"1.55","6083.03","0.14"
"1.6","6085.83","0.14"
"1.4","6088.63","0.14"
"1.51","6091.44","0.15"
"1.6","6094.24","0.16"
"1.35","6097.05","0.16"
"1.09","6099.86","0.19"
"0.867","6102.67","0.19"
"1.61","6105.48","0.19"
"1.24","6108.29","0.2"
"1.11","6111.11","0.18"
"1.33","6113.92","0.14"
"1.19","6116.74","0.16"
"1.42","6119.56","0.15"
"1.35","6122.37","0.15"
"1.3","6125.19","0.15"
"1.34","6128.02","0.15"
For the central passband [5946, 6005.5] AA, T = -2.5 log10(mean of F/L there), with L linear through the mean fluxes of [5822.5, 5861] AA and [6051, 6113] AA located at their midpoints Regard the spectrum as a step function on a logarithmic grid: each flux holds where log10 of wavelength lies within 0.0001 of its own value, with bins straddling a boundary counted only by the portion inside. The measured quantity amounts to -0.022 mag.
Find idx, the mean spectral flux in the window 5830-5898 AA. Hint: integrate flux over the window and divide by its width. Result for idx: 1.45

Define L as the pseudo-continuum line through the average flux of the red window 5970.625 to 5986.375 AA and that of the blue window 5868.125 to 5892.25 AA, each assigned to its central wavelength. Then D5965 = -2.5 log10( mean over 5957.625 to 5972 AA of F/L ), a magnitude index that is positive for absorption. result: -0.12 mag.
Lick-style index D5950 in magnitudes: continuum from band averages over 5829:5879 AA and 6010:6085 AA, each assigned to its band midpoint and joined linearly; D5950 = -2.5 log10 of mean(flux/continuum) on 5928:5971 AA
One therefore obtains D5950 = 0.06 mag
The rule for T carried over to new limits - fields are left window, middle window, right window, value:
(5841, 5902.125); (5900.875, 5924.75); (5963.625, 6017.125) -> 0.100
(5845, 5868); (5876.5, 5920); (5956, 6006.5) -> 0.057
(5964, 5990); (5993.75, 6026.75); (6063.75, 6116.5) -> -0.071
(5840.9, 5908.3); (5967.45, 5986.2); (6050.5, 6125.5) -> 0.104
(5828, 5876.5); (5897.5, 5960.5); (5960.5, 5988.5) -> 0.080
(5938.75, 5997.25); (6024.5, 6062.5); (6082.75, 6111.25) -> 0.043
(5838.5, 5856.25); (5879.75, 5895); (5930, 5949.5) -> -0.034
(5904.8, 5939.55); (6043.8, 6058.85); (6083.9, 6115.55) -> 0.057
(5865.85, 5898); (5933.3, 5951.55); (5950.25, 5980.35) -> 0.135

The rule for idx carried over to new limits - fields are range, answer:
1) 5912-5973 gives 1.32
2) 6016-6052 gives 1.3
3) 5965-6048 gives 1.35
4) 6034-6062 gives 1.32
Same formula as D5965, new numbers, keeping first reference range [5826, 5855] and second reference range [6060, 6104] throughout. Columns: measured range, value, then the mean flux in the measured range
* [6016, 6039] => 0.074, 1.3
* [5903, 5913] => 0.136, 1.27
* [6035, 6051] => 0.048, 1.33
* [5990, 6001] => -0.097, 1.54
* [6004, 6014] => 0.008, 1.39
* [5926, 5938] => 0.164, 1.23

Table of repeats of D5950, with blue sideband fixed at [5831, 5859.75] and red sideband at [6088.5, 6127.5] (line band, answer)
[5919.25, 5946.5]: 0.11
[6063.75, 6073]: -0.02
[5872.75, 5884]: -0.14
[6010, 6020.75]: 0.01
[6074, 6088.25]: -0.12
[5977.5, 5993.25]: 0.06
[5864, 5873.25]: 0.03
